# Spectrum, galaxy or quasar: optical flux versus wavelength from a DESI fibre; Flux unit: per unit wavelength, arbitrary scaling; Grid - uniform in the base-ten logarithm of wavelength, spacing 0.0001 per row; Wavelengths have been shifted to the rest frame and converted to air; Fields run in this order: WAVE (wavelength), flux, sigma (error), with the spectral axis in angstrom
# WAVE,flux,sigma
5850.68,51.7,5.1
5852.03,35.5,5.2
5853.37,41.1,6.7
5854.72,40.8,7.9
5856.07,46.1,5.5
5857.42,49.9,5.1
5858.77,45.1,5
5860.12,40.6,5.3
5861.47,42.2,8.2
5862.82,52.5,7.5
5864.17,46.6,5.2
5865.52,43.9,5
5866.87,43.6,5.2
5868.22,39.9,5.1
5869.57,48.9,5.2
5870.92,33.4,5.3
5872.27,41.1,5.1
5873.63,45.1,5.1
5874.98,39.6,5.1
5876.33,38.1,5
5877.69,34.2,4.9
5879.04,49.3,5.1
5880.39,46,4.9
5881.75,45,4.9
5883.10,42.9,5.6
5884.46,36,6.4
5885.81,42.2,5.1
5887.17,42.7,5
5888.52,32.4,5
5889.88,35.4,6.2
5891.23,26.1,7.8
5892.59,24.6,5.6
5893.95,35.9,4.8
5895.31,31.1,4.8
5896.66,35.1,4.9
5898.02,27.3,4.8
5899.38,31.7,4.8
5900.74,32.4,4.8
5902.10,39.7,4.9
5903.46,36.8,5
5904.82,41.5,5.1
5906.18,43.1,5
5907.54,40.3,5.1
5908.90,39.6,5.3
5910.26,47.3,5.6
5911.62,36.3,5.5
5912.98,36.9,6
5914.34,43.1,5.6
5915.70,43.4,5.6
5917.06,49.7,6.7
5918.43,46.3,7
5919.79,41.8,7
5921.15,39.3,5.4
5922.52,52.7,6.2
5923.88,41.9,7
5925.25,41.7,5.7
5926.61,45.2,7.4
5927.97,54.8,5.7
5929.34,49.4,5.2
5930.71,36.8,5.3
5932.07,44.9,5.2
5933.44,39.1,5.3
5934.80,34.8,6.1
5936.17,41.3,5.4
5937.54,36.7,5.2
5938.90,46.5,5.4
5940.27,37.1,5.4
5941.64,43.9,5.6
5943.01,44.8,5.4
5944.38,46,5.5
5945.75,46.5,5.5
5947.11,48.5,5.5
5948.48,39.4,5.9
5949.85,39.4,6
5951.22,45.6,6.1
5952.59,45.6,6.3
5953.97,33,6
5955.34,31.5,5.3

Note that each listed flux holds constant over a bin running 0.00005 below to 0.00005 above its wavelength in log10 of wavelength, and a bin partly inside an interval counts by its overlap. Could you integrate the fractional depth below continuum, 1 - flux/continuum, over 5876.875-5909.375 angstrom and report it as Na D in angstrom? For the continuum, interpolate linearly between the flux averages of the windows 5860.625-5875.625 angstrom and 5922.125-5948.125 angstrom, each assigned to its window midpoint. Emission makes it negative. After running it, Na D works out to 4.7 angstrom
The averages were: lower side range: 43.3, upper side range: 43.7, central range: 37.1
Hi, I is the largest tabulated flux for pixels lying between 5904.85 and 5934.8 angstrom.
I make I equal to 54.8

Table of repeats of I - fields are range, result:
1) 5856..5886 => 52.5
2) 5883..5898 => 42.9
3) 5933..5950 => 48.5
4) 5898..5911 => 47.3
